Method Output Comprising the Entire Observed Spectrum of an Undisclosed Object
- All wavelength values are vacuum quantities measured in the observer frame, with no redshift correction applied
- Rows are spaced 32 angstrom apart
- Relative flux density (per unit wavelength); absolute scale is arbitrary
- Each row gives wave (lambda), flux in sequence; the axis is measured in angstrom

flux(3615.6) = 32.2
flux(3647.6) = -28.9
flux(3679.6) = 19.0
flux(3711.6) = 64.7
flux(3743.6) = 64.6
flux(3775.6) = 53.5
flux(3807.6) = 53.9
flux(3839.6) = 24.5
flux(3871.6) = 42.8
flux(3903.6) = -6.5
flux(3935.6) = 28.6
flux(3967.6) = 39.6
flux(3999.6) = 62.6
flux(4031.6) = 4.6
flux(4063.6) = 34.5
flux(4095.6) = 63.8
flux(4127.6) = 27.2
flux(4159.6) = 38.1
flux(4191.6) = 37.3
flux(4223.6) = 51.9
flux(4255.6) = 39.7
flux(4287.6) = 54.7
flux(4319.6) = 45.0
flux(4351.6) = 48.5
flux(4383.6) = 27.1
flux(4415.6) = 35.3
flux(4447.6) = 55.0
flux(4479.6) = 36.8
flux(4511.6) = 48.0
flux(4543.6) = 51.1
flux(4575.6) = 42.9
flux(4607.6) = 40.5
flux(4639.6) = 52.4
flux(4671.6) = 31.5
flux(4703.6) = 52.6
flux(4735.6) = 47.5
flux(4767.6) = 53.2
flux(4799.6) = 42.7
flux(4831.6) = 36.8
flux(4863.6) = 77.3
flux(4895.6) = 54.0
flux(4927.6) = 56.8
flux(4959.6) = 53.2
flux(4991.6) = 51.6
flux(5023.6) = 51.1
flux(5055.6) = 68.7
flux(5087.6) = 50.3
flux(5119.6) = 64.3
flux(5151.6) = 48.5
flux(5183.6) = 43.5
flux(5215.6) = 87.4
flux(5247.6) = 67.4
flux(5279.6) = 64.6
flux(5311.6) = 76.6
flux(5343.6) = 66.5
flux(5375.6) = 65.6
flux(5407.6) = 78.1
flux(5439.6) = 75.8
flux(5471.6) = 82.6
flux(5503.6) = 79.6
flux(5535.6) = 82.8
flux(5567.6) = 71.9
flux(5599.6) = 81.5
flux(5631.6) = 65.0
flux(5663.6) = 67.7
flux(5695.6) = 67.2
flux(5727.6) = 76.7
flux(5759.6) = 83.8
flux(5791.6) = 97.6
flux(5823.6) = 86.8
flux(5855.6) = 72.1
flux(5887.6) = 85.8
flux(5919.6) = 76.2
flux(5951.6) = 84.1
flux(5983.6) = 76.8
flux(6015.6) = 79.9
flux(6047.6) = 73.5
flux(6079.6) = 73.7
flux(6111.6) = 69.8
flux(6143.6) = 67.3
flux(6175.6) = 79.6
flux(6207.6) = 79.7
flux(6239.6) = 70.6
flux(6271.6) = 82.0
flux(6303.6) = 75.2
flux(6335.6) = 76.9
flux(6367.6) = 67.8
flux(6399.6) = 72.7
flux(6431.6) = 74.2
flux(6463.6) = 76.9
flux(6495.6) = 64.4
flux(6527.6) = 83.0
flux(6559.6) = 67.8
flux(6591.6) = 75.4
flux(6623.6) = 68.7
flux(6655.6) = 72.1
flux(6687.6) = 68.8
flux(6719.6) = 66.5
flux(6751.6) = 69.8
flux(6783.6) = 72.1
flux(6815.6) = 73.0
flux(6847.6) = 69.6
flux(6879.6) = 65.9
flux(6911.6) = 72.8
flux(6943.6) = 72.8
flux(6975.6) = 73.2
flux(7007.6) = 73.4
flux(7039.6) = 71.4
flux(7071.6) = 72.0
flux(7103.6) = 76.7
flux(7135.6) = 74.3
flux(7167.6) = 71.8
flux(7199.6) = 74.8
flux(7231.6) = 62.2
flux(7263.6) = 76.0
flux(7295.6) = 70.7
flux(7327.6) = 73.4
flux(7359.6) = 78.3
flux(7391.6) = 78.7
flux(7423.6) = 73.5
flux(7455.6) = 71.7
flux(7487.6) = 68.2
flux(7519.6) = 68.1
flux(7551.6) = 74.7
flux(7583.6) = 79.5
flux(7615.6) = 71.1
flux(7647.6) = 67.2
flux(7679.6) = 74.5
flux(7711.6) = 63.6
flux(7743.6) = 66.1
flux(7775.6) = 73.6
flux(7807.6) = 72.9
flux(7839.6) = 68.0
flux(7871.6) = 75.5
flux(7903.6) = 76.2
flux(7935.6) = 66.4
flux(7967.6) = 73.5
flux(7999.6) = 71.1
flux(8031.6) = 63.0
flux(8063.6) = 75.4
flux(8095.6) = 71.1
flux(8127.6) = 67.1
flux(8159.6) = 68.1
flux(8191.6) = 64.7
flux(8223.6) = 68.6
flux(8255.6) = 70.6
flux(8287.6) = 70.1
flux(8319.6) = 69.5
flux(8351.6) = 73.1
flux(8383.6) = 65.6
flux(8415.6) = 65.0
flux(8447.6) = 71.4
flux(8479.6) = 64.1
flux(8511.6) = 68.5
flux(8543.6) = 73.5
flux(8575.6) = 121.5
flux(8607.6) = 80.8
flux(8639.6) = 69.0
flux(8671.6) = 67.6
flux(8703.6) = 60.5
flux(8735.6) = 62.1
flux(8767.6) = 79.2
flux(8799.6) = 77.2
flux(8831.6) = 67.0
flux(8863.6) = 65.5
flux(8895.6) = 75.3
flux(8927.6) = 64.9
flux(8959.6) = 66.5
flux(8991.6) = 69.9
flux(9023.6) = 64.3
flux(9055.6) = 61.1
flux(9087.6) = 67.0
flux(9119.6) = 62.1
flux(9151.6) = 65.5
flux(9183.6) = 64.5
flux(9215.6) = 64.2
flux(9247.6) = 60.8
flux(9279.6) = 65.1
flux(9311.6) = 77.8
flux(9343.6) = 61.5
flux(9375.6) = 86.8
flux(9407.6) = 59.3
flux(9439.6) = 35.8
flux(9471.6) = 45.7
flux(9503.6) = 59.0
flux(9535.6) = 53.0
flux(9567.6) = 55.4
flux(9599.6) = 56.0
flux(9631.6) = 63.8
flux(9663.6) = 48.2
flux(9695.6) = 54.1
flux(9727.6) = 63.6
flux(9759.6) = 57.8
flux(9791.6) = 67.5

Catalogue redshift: 0.306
